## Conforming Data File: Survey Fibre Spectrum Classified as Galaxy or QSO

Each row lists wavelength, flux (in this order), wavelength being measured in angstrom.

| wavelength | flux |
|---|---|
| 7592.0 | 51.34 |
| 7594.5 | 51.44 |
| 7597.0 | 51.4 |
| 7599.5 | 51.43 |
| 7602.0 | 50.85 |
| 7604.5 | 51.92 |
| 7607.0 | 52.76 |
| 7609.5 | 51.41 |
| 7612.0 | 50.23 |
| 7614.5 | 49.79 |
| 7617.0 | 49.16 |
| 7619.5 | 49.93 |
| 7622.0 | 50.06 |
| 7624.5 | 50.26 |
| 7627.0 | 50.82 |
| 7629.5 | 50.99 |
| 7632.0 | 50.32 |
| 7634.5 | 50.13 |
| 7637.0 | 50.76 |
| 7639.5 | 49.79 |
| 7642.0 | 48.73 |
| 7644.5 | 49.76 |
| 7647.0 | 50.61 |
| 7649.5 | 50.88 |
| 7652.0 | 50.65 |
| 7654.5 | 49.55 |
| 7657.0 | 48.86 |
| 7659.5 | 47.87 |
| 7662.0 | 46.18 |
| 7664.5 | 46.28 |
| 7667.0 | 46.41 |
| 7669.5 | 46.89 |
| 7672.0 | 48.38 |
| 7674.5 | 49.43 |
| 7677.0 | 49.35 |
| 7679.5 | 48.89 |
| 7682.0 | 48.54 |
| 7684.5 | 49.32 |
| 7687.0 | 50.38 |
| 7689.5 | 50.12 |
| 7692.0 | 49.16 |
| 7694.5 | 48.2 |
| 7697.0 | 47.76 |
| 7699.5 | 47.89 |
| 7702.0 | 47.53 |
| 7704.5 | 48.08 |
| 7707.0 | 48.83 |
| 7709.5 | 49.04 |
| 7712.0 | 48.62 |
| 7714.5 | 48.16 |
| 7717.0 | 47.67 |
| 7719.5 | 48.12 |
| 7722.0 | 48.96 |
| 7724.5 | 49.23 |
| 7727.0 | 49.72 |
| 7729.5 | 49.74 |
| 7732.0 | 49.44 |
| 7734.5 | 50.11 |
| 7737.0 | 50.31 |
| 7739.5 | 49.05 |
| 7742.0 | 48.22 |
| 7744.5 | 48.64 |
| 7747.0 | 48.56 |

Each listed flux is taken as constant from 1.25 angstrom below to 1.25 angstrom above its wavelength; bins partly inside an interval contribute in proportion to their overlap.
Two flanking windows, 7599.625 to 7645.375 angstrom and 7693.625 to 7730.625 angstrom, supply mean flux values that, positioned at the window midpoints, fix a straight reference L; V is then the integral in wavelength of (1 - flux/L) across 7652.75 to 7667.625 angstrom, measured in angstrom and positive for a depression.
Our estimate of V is 0.59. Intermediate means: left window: 50.5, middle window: 47.7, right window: 48.5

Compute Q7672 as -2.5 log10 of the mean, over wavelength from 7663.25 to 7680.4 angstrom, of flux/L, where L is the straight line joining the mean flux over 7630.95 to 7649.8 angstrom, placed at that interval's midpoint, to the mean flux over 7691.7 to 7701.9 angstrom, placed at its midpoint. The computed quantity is 0.02 mag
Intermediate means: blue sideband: 50.1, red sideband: 48.1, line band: 47.9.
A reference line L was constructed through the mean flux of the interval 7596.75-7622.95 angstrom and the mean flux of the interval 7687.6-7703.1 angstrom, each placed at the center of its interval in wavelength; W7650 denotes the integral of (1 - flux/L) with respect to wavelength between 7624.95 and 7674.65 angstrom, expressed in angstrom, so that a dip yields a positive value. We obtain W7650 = 0.6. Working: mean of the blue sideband 50.8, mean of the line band 49.2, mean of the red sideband 48.5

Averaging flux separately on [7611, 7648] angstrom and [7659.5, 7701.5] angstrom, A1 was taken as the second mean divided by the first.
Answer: 1.0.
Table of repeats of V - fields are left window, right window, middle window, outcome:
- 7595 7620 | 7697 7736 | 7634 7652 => 0.0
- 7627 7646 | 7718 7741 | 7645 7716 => 1.6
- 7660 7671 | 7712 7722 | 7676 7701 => -0.9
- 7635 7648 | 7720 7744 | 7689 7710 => 0.5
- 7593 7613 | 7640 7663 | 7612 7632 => 0.2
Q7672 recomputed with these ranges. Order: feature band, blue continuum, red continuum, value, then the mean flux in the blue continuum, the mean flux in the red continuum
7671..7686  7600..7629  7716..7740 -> 0.019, 50.7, 49.3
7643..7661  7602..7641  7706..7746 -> 0.009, 50.6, 49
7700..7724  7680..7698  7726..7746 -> 0.020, 49.1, 49.4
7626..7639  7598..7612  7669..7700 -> 0.001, 51.5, 48.9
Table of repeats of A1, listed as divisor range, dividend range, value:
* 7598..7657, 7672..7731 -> 0.97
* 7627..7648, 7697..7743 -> 0.97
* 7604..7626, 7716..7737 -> 0.97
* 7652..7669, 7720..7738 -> 1.04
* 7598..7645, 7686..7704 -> 0.96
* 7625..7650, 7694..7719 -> 0.96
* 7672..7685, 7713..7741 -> 1.00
